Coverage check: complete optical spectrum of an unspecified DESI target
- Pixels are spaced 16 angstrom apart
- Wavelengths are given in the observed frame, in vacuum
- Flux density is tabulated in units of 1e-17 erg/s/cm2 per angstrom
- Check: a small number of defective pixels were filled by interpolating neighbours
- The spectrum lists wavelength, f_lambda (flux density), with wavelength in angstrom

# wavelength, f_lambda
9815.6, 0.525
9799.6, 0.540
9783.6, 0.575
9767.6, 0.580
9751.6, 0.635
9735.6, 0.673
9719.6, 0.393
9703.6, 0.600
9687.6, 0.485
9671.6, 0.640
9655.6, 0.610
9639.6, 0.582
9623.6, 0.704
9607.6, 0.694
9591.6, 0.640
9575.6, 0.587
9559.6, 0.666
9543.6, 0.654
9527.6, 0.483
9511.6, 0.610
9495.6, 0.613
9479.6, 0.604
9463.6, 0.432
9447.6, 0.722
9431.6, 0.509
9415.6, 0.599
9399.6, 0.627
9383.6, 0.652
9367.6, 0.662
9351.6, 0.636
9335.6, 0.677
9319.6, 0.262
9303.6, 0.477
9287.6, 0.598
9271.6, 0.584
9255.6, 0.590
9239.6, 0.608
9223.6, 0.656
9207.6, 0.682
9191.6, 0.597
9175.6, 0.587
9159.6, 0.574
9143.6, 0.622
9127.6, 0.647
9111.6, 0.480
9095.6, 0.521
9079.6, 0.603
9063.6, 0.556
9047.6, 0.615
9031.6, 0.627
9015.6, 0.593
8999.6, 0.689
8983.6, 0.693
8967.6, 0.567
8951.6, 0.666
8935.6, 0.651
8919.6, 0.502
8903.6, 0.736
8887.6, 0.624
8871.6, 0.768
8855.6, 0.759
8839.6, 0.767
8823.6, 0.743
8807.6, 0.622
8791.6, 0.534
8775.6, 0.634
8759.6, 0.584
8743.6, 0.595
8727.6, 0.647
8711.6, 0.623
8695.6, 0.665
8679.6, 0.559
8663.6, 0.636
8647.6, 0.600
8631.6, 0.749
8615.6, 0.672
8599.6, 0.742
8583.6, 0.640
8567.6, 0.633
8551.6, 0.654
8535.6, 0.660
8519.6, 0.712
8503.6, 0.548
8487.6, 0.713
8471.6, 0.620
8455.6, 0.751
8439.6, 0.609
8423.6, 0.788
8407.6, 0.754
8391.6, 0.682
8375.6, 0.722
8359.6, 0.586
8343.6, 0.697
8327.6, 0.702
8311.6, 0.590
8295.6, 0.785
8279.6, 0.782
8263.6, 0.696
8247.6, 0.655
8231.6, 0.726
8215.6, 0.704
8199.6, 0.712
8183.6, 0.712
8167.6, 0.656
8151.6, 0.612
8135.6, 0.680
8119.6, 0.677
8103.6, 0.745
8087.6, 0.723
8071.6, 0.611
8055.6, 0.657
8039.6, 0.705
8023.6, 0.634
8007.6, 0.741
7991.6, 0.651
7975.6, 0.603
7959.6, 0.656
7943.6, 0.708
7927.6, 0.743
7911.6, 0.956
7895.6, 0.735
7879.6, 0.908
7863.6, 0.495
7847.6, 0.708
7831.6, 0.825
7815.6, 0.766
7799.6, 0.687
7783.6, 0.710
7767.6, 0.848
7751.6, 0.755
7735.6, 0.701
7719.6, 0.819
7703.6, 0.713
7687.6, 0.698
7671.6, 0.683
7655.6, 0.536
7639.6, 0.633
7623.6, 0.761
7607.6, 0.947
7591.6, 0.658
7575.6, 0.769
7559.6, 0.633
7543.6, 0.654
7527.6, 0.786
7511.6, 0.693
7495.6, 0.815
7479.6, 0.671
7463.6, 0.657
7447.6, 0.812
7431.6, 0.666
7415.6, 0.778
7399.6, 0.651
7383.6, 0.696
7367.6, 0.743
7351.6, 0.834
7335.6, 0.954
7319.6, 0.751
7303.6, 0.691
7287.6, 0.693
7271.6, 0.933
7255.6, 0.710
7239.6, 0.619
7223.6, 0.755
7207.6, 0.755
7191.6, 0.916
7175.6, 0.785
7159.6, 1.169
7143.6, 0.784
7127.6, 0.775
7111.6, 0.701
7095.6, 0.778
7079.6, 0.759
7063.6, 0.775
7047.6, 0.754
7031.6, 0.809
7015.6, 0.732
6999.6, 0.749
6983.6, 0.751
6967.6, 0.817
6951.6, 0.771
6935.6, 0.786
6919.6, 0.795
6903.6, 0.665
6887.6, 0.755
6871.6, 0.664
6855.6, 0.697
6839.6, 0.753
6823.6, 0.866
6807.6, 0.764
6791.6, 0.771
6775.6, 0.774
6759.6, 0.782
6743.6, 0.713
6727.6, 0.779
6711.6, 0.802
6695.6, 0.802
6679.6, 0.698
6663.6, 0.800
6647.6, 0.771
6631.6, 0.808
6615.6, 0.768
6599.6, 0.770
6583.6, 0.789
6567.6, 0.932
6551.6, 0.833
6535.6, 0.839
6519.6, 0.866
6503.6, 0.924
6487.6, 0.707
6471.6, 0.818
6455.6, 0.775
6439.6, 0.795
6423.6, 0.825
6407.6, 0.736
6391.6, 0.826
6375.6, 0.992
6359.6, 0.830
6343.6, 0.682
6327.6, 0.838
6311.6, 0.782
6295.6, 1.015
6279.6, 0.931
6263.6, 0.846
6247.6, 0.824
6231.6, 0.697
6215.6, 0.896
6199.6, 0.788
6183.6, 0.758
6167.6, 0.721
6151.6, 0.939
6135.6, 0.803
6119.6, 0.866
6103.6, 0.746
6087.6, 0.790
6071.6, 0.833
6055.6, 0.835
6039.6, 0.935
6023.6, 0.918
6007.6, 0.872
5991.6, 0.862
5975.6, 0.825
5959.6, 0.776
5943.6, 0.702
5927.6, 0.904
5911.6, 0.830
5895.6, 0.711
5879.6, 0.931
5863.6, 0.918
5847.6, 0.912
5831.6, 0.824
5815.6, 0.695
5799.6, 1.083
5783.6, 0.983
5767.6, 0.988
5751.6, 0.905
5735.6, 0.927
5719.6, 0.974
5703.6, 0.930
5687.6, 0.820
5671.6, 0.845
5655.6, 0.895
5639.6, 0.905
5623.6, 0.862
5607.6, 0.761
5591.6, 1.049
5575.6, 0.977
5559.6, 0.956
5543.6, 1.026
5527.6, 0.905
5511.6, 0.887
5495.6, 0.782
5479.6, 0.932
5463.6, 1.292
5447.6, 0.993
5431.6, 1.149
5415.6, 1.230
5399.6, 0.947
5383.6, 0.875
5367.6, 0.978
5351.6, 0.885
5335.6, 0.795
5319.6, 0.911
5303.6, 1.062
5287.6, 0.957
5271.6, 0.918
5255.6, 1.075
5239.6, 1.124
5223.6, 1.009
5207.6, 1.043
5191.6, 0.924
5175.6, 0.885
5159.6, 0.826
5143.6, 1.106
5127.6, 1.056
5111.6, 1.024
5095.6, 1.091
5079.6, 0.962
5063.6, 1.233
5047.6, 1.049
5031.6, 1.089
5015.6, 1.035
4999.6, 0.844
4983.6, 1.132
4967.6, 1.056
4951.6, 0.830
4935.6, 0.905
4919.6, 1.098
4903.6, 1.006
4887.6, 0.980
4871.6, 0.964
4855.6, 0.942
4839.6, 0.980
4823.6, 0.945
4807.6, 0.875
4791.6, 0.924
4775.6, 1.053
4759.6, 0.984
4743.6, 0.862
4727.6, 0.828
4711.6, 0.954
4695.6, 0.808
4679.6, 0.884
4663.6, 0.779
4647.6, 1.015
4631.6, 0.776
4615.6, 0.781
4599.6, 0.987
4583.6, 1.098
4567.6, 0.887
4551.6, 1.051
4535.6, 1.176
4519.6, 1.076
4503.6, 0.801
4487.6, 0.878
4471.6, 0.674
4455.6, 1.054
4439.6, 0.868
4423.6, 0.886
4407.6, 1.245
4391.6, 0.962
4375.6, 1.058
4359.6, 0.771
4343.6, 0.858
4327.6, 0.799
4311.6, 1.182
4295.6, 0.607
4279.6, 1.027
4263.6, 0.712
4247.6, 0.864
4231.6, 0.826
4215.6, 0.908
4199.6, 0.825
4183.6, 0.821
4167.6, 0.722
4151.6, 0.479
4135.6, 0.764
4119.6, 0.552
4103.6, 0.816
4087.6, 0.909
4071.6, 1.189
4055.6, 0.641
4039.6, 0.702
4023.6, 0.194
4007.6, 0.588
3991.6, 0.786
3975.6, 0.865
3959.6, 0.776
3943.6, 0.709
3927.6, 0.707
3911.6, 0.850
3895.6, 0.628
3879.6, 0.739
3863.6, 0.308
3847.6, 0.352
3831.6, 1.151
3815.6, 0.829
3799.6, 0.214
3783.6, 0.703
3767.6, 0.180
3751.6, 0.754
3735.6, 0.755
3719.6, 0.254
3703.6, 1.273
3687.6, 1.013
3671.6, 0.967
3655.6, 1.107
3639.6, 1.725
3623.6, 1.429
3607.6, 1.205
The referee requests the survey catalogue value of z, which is 0.092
